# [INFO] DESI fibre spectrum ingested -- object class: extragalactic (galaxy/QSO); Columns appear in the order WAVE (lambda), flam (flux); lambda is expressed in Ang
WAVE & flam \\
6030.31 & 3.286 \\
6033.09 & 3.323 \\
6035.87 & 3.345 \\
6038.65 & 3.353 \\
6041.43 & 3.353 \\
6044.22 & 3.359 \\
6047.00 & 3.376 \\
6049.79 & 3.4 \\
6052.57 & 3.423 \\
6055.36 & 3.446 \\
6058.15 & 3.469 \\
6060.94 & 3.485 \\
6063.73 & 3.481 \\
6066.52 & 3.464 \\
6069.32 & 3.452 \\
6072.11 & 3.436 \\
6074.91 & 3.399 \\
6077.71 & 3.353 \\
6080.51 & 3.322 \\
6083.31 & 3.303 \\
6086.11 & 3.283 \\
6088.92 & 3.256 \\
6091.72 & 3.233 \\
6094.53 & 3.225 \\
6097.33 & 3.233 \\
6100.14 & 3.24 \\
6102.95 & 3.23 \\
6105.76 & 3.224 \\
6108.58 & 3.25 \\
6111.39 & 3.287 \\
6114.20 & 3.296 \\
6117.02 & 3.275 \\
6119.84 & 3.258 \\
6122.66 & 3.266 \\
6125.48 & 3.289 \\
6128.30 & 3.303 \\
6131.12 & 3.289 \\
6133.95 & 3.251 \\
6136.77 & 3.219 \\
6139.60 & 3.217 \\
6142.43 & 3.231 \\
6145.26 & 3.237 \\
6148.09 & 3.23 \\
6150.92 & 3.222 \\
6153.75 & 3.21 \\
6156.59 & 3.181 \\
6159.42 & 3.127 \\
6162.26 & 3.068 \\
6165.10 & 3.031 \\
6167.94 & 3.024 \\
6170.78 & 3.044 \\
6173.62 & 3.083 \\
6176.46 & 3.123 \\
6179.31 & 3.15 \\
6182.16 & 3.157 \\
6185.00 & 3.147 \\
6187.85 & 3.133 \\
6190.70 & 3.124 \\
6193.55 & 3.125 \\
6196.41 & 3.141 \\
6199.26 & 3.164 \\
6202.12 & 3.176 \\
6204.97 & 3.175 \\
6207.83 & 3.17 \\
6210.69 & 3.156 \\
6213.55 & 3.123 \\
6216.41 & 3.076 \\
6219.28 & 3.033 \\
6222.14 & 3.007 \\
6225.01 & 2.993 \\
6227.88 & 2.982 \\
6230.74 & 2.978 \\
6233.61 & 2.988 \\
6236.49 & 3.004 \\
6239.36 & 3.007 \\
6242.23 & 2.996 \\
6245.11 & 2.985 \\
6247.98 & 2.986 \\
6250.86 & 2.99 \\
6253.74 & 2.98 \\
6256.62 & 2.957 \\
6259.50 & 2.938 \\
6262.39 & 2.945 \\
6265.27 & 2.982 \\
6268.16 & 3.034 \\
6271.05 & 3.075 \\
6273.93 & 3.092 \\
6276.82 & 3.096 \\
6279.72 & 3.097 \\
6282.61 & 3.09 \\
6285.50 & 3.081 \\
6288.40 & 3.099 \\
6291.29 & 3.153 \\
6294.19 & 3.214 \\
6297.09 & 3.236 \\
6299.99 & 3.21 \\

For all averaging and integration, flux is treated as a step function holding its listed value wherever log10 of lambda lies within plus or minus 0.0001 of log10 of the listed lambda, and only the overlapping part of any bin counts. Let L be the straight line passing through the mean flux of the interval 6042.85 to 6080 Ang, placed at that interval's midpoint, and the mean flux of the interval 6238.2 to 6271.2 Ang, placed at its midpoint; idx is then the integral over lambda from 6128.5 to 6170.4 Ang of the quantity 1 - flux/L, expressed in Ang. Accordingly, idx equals 0.6 Ang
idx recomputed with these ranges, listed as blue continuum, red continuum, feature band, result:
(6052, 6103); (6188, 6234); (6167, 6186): 0.3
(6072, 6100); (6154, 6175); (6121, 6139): -0.5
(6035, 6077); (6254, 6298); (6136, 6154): 0.3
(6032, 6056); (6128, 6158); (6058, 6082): -0.6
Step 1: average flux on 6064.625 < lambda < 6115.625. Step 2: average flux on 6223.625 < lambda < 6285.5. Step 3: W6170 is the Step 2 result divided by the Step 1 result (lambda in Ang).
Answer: 0.9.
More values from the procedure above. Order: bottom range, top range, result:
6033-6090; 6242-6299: 0.90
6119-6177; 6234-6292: 0.95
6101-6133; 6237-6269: 0.91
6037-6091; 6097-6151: 0.96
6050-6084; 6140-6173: 0.92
